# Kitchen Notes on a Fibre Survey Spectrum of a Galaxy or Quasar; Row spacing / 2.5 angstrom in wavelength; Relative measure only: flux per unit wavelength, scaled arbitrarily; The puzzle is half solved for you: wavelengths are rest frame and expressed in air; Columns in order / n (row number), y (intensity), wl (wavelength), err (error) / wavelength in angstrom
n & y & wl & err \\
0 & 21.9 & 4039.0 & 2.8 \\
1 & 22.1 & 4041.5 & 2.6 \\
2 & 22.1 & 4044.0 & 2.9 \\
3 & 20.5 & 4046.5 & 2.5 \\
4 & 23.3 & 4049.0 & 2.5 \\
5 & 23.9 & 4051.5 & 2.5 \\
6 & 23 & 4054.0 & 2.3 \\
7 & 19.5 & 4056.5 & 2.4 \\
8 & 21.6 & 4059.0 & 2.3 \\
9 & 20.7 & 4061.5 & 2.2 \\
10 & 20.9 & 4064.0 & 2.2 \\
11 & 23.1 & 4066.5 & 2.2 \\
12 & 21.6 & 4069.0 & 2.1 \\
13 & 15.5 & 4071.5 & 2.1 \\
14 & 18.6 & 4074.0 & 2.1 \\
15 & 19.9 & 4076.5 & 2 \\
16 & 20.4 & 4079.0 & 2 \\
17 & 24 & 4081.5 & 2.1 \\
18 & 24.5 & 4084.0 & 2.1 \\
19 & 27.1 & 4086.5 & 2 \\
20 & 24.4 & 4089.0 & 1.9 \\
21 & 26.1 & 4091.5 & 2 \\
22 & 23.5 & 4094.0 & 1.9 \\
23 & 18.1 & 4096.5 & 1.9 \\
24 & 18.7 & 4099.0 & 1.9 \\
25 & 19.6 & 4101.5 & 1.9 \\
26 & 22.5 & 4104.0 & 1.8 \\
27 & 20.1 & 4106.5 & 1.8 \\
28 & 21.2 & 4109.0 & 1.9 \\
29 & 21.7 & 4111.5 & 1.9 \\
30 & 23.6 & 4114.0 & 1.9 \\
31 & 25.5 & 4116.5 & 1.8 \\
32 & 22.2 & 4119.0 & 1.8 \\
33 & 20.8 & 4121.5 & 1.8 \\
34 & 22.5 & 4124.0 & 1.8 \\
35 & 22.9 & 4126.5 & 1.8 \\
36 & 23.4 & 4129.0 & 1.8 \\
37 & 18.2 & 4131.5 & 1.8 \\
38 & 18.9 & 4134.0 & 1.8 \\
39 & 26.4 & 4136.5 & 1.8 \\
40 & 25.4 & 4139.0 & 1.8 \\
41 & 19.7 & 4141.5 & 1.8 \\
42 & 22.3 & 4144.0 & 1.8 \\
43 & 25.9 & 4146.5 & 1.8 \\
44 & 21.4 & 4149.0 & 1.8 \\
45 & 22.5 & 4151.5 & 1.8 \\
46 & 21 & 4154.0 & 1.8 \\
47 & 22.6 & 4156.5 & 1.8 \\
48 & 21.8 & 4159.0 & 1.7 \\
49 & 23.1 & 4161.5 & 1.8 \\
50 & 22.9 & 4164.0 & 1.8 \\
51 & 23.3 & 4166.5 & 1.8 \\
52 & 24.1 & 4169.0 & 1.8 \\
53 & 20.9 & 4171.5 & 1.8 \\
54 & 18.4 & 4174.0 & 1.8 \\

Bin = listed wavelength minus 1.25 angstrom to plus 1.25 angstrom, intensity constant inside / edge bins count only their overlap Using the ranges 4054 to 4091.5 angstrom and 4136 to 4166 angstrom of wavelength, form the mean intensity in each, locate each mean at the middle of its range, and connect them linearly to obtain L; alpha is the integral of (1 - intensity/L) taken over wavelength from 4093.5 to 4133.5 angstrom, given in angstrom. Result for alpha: 1.6 angstrom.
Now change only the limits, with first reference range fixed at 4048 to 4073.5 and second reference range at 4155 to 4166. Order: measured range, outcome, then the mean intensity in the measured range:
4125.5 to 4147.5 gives -0.24 angstrom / 22.5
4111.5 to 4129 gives -0.65 angstrom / 22.9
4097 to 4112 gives 0.94 angstrom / 20.5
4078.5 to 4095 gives -2.22 angstrom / 24.5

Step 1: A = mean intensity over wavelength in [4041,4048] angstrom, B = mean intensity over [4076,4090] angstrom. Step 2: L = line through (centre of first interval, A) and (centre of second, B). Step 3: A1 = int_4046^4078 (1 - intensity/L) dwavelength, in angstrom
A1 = 2.1 angstrom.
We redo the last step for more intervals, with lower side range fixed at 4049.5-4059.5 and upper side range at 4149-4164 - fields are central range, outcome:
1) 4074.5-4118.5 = -0.36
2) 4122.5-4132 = 0.07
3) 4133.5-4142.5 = -0.33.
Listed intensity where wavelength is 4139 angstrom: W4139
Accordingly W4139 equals 25.4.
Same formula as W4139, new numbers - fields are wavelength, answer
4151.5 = 22.5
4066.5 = 23.1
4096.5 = 18.1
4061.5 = 20.7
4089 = 24.4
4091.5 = 26.1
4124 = 22.5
